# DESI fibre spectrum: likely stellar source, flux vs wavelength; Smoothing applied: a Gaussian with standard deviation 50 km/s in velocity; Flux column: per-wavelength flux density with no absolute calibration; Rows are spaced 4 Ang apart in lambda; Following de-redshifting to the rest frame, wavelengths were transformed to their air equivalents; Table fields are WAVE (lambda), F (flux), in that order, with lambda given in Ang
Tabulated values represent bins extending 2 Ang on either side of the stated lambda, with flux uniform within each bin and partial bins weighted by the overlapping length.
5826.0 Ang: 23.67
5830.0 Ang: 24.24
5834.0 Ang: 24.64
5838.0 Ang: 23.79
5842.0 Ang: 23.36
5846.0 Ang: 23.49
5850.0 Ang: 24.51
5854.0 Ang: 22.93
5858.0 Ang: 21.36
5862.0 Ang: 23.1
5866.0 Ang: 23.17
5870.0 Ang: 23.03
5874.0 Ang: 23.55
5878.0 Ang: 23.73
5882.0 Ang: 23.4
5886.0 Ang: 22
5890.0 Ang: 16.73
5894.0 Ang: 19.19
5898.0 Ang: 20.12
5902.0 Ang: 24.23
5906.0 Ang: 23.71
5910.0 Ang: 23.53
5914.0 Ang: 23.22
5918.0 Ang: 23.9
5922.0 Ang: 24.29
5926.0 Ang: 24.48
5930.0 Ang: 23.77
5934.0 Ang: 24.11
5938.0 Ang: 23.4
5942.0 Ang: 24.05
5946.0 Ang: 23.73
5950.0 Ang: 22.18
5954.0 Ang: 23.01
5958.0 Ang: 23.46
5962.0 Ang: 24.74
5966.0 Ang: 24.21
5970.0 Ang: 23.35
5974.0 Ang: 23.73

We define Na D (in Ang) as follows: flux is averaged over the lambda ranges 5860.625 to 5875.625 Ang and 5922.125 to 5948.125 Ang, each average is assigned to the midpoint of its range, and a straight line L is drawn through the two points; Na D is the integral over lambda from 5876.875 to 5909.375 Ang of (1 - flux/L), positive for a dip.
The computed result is 2.5 Ang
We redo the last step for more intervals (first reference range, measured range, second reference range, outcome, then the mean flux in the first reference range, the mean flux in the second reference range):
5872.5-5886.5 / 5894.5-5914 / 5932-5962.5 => 0.6 Ang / 23.3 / 23.5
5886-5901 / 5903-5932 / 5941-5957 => -3.8 Ang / 19.5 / 23.2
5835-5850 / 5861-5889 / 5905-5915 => 0.8 Ang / 23.7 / 23.5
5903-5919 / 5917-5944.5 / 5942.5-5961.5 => -0.6 Ang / 23.6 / 23.3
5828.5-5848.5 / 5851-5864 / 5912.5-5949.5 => 0.7 Ang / 23.9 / 23.8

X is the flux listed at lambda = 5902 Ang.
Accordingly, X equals 24.23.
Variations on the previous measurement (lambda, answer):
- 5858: 21.36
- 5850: 24.51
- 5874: 23.55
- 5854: 22.93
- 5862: 23.1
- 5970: 23.35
